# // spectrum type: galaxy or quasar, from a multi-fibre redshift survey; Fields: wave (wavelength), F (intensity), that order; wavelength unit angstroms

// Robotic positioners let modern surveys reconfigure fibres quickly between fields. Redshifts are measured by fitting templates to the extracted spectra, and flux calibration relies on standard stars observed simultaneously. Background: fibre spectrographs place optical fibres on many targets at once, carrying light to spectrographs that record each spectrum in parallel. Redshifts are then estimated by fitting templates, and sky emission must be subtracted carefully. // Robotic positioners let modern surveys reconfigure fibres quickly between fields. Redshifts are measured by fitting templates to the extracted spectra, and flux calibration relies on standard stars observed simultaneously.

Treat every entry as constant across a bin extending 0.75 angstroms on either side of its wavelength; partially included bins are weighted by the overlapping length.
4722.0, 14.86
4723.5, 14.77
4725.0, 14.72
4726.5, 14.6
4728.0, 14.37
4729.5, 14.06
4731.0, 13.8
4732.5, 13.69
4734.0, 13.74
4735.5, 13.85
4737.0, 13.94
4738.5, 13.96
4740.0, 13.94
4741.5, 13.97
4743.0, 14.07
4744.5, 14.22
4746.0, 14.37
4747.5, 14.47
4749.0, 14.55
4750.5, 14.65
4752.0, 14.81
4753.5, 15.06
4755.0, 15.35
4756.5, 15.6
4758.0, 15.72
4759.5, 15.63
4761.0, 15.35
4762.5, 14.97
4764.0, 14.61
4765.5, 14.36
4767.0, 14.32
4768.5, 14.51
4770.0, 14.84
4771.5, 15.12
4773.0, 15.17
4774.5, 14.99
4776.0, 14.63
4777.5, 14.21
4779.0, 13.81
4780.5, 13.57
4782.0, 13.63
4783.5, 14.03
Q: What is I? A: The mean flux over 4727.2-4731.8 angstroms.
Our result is 14.1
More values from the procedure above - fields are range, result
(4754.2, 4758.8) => 15.6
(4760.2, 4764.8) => 15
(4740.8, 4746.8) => 14.2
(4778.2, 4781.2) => 13.7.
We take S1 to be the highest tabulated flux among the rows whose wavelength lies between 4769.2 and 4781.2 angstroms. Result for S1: 15.17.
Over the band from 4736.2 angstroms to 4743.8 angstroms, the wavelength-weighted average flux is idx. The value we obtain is 14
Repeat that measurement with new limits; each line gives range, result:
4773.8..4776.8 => 14.8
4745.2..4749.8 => 14.5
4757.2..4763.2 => 15.4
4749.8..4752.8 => 14.7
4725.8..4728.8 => 14.5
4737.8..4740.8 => 14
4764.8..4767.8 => 14.3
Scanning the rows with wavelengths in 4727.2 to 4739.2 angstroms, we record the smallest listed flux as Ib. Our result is 13.69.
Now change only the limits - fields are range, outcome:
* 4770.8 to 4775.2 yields 14.99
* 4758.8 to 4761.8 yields 15.35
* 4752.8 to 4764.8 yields 14.61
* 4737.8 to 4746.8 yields 13.94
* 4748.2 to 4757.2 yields 14.55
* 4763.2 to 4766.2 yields 14.36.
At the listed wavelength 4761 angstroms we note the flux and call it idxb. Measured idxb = 15.35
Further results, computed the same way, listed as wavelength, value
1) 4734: 13.74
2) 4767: 14.32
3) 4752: 14.81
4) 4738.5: 13.96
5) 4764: 14.61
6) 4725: 14.72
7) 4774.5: 14.99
